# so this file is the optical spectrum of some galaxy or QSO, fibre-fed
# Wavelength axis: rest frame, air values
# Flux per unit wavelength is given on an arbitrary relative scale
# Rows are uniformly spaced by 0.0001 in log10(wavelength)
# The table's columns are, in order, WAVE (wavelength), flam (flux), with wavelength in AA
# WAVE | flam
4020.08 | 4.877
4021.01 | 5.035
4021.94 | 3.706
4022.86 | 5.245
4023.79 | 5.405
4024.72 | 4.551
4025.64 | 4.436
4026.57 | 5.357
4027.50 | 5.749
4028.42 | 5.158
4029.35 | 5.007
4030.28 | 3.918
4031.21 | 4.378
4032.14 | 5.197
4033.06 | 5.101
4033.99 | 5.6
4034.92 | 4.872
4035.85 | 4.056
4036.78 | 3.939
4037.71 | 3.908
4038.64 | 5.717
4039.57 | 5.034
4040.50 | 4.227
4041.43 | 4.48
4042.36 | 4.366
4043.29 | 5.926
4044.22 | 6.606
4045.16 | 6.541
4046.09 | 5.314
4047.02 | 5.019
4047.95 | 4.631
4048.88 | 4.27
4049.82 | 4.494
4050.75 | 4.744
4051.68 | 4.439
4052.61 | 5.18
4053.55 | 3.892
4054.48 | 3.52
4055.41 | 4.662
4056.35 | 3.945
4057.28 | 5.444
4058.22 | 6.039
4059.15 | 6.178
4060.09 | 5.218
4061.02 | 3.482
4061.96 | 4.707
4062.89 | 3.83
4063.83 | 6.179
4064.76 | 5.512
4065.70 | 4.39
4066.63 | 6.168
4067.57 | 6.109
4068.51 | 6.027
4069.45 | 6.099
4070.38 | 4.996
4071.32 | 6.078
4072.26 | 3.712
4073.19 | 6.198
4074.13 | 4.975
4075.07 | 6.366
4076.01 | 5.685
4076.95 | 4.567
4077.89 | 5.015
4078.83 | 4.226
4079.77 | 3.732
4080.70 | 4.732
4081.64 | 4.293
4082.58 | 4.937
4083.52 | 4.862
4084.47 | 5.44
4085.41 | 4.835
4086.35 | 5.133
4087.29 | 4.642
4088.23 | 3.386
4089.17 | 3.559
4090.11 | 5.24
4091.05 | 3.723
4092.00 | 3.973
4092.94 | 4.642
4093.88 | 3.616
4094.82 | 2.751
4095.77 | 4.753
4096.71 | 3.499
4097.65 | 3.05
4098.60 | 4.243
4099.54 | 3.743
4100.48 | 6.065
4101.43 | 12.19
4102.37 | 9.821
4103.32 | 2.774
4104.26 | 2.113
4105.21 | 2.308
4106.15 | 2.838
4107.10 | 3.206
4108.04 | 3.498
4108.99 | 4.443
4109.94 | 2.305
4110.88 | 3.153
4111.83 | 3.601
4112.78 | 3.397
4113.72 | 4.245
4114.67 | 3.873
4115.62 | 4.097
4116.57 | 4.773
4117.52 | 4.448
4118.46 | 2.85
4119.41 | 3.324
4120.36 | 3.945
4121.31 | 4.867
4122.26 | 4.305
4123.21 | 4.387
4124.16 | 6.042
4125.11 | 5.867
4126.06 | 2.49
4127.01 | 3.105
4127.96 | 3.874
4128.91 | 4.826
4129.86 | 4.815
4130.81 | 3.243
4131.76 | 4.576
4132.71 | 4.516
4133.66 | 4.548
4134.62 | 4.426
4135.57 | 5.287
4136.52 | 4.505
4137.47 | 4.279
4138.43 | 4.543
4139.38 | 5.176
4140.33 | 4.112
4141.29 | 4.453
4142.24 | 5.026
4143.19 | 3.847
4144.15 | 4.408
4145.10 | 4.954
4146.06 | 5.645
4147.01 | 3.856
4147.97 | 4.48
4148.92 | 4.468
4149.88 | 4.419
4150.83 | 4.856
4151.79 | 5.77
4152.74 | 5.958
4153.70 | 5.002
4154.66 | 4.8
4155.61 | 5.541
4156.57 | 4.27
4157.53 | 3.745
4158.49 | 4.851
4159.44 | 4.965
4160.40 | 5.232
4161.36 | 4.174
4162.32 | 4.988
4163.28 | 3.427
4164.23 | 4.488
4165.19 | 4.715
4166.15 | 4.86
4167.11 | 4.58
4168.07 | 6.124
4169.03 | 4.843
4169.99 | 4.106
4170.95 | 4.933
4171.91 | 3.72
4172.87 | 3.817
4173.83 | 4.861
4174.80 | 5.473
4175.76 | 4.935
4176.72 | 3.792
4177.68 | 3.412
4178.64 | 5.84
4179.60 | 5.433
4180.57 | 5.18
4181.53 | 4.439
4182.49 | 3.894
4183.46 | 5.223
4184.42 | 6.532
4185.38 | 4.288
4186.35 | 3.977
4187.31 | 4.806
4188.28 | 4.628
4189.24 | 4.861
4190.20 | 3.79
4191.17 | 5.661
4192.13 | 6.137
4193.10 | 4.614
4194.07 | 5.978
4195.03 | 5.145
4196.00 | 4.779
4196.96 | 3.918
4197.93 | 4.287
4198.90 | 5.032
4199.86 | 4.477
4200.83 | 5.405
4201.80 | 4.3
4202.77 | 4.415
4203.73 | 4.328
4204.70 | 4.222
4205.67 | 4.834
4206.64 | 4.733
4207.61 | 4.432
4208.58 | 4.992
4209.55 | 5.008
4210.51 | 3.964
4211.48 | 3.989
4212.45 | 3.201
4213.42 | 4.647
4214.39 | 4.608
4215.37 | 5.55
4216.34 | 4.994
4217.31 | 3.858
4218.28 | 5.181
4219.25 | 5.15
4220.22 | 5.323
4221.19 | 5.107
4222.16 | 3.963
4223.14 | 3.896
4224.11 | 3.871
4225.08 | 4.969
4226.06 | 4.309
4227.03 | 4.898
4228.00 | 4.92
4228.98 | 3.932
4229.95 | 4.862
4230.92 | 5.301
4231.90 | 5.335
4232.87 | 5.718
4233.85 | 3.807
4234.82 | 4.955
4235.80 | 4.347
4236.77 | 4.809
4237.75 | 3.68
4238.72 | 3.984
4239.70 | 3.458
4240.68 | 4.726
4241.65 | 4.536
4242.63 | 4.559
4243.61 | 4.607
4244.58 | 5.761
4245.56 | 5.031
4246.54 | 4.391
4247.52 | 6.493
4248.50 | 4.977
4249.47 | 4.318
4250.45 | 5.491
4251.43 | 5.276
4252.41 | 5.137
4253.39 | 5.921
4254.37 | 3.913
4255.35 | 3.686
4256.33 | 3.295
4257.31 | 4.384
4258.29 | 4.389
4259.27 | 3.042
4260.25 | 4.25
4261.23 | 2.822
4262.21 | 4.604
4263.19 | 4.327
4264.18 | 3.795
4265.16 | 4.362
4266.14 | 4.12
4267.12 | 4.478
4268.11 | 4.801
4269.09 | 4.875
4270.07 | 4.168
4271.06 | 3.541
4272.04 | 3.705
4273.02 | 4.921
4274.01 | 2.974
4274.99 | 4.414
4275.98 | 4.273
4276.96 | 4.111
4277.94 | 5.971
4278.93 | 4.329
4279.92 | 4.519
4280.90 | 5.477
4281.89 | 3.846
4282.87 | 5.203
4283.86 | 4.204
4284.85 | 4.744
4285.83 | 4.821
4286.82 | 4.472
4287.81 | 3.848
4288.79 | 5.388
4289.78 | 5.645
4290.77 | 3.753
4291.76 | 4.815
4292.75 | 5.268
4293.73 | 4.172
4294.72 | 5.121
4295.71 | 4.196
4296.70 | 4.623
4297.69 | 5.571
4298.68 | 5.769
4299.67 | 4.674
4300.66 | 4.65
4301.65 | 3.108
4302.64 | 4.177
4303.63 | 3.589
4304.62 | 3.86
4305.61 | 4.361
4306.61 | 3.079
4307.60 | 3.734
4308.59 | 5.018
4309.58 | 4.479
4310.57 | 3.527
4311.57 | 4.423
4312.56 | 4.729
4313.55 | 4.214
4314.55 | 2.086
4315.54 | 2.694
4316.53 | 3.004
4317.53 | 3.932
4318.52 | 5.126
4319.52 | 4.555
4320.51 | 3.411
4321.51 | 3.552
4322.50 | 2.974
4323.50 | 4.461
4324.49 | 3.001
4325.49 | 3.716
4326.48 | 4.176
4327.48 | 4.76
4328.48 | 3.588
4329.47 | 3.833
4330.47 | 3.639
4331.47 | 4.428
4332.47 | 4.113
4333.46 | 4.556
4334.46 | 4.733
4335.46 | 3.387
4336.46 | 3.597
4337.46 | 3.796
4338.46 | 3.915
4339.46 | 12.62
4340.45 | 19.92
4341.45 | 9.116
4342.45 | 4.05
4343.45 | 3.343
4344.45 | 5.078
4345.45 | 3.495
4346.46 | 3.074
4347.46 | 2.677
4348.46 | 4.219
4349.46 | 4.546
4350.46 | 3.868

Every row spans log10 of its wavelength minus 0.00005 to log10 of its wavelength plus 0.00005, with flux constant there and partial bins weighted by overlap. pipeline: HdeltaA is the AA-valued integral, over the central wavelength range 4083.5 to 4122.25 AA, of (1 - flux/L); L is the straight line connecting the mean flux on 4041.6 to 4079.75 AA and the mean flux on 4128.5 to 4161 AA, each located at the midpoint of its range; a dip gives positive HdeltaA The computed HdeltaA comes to 5.35 AA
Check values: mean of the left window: 5.1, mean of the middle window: 4.22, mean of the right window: 4.69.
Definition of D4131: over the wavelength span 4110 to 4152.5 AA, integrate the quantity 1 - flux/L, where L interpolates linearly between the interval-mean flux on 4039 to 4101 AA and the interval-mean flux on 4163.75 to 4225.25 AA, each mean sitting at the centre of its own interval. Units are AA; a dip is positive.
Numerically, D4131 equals 3.6 AA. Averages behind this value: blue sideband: 4.81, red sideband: 4.69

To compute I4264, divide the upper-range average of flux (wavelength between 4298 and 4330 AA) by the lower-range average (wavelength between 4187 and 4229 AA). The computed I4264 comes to 0.8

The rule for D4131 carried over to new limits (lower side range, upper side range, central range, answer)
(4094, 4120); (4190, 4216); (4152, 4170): -1.5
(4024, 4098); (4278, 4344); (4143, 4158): 0.0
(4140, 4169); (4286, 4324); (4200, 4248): -1.5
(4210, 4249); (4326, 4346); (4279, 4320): 6.7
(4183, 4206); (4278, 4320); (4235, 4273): 1.1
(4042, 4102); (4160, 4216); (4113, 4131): 2.4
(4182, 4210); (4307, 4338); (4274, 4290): -1.7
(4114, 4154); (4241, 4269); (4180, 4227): -1.9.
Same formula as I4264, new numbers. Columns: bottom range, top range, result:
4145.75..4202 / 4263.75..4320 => 0.91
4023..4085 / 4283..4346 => 0.93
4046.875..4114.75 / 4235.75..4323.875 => 0.94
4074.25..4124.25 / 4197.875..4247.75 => 1.06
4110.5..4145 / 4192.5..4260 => 1.08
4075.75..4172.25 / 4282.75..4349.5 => 1.02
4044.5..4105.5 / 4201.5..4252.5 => 0.96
